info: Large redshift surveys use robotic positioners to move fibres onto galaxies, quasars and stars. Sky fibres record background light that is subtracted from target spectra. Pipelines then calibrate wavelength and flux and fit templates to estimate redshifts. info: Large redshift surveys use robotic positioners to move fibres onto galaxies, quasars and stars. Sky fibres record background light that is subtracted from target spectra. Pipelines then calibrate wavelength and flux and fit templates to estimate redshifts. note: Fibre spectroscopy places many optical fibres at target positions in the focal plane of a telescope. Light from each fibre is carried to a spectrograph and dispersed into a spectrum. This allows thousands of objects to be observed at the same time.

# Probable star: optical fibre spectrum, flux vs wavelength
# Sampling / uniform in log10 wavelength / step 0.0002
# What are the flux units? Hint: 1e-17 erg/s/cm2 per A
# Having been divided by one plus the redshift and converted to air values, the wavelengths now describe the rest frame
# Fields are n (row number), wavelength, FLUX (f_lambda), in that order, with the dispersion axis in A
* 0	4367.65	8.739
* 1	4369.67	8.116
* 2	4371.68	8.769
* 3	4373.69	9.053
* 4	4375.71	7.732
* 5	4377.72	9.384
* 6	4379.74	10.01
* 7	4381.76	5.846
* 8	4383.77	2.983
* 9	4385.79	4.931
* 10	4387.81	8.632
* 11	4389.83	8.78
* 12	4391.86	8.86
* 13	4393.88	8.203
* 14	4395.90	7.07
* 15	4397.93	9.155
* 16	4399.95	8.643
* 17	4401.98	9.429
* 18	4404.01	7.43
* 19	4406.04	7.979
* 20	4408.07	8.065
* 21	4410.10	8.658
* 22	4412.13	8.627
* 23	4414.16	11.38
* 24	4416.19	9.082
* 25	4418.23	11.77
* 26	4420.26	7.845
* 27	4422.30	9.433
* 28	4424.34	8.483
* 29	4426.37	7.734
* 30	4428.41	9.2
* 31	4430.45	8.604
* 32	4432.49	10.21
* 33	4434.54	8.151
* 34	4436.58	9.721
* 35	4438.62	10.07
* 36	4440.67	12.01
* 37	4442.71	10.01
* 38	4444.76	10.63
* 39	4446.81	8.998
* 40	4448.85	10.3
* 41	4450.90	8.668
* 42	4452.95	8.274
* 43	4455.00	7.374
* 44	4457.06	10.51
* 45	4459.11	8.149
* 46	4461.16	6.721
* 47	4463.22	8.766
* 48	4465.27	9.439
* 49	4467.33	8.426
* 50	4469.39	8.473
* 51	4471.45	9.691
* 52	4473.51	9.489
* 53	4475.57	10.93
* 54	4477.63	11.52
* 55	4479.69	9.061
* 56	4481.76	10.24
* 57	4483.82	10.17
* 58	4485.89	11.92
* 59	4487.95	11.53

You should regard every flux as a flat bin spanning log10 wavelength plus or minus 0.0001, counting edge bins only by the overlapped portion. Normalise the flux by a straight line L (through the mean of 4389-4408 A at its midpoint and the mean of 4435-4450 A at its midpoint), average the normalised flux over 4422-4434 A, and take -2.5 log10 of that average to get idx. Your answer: 0.08 mag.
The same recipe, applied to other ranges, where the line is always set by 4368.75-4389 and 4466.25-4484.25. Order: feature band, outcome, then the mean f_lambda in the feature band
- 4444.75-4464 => 0.06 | 8.74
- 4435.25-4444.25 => -0.16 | 10.4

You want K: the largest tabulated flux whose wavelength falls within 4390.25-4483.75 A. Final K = 12.01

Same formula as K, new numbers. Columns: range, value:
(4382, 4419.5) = 11.77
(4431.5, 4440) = 10.21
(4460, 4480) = 11.52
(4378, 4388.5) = 10.01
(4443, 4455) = 10.63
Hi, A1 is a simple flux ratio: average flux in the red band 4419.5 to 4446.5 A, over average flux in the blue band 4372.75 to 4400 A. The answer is 1.2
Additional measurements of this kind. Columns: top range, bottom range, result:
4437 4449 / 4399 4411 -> 1.23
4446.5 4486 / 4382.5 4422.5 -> 1.12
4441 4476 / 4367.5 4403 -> 1.14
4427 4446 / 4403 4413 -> 1.20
